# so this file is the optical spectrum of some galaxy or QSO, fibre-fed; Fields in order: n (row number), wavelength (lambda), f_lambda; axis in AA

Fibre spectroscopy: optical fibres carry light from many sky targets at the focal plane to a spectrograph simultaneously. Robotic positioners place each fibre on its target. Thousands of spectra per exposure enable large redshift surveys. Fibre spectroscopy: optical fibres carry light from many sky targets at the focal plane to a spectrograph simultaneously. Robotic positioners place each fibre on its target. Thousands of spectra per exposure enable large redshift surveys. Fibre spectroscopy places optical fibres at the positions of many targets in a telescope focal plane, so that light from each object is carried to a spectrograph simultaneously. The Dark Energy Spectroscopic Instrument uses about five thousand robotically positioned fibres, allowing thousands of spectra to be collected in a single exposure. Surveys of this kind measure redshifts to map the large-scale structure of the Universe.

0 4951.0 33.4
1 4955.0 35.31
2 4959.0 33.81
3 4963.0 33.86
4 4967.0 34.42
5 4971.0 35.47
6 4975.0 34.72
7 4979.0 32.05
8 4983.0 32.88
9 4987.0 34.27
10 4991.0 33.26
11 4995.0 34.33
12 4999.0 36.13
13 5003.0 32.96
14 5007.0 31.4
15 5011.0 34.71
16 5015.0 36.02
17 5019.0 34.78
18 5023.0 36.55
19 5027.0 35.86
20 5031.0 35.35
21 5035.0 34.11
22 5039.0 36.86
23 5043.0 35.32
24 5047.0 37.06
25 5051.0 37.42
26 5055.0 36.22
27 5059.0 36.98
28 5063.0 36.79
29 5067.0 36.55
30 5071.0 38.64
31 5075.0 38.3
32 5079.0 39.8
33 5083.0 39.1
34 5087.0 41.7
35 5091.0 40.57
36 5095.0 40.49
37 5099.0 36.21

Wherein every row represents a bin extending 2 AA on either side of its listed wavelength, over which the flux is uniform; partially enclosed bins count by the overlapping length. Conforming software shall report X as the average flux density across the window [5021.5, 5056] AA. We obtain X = 36.1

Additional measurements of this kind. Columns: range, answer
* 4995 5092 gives 36.5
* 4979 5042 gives 34.6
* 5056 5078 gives 37.5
